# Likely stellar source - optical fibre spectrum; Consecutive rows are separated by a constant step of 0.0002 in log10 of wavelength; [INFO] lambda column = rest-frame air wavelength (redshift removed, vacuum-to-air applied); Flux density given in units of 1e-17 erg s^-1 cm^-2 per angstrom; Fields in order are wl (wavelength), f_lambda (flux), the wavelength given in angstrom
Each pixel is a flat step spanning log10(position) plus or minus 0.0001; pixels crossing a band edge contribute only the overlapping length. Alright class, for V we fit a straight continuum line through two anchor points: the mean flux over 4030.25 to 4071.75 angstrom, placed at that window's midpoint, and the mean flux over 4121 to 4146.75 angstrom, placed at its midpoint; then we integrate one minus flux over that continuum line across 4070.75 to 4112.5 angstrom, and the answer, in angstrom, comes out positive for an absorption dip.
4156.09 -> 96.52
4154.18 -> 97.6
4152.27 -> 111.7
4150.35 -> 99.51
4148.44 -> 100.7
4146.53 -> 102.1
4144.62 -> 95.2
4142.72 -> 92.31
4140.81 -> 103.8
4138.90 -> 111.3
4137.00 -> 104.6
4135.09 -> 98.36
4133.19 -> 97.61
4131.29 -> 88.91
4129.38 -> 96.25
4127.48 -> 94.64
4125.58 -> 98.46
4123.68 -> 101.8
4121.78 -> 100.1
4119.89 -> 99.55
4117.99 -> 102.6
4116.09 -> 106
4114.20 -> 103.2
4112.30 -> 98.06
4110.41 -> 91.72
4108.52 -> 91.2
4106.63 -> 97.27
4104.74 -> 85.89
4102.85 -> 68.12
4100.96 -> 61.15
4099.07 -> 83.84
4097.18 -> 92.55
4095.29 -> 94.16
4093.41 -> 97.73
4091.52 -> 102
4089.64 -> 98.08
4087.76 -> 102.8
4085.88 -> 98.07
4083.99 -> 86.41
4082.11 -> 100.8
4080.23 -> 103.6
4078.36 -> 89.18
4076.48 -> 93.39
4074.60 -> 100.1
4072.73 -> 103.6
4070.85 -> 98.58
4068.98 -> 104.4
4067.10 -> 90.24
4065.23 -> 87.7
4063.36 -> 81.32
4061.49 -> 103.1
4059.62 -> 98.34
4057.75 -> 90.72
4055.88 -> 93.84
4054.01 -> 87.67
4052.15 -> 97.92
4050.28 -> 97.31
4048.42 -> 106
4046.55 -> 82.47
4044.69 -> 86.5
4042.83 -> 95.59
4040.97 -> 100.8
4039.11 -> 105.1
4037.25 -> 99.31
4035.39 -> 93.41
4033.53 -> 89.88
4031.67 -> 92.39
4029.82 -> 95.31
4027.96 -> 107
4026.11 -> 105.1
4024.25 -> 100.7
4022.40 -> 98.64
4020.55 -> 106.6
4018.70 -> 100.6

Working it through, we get 1.7 angstrom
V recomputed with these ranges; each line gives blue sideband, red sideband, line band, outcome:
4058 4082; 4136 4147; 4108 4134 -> 0.5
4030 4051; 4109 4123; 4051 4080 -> 0.6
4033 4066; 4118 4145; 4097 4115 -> 2.0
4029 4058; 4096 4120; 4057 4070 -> 0.0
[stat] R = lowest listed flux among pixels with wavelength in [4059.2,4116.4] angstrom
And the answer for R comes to 61.15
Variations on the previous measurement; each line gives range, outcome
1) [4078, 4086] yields 86.41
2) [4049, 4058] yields 87.67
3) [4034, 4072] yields 81.32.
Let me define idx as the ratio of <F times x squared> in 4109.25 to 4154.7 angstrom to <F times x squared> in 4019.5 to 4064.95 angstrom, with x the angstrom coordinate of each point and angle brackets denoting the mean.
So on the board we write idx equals 1.08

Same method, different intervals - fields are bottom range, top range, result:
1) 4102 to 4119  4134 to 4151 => 1.09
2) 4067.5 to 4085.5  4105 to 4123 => 1.03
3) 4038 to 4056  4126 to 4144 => 1.08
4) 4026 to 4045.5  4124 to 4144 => 1.07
